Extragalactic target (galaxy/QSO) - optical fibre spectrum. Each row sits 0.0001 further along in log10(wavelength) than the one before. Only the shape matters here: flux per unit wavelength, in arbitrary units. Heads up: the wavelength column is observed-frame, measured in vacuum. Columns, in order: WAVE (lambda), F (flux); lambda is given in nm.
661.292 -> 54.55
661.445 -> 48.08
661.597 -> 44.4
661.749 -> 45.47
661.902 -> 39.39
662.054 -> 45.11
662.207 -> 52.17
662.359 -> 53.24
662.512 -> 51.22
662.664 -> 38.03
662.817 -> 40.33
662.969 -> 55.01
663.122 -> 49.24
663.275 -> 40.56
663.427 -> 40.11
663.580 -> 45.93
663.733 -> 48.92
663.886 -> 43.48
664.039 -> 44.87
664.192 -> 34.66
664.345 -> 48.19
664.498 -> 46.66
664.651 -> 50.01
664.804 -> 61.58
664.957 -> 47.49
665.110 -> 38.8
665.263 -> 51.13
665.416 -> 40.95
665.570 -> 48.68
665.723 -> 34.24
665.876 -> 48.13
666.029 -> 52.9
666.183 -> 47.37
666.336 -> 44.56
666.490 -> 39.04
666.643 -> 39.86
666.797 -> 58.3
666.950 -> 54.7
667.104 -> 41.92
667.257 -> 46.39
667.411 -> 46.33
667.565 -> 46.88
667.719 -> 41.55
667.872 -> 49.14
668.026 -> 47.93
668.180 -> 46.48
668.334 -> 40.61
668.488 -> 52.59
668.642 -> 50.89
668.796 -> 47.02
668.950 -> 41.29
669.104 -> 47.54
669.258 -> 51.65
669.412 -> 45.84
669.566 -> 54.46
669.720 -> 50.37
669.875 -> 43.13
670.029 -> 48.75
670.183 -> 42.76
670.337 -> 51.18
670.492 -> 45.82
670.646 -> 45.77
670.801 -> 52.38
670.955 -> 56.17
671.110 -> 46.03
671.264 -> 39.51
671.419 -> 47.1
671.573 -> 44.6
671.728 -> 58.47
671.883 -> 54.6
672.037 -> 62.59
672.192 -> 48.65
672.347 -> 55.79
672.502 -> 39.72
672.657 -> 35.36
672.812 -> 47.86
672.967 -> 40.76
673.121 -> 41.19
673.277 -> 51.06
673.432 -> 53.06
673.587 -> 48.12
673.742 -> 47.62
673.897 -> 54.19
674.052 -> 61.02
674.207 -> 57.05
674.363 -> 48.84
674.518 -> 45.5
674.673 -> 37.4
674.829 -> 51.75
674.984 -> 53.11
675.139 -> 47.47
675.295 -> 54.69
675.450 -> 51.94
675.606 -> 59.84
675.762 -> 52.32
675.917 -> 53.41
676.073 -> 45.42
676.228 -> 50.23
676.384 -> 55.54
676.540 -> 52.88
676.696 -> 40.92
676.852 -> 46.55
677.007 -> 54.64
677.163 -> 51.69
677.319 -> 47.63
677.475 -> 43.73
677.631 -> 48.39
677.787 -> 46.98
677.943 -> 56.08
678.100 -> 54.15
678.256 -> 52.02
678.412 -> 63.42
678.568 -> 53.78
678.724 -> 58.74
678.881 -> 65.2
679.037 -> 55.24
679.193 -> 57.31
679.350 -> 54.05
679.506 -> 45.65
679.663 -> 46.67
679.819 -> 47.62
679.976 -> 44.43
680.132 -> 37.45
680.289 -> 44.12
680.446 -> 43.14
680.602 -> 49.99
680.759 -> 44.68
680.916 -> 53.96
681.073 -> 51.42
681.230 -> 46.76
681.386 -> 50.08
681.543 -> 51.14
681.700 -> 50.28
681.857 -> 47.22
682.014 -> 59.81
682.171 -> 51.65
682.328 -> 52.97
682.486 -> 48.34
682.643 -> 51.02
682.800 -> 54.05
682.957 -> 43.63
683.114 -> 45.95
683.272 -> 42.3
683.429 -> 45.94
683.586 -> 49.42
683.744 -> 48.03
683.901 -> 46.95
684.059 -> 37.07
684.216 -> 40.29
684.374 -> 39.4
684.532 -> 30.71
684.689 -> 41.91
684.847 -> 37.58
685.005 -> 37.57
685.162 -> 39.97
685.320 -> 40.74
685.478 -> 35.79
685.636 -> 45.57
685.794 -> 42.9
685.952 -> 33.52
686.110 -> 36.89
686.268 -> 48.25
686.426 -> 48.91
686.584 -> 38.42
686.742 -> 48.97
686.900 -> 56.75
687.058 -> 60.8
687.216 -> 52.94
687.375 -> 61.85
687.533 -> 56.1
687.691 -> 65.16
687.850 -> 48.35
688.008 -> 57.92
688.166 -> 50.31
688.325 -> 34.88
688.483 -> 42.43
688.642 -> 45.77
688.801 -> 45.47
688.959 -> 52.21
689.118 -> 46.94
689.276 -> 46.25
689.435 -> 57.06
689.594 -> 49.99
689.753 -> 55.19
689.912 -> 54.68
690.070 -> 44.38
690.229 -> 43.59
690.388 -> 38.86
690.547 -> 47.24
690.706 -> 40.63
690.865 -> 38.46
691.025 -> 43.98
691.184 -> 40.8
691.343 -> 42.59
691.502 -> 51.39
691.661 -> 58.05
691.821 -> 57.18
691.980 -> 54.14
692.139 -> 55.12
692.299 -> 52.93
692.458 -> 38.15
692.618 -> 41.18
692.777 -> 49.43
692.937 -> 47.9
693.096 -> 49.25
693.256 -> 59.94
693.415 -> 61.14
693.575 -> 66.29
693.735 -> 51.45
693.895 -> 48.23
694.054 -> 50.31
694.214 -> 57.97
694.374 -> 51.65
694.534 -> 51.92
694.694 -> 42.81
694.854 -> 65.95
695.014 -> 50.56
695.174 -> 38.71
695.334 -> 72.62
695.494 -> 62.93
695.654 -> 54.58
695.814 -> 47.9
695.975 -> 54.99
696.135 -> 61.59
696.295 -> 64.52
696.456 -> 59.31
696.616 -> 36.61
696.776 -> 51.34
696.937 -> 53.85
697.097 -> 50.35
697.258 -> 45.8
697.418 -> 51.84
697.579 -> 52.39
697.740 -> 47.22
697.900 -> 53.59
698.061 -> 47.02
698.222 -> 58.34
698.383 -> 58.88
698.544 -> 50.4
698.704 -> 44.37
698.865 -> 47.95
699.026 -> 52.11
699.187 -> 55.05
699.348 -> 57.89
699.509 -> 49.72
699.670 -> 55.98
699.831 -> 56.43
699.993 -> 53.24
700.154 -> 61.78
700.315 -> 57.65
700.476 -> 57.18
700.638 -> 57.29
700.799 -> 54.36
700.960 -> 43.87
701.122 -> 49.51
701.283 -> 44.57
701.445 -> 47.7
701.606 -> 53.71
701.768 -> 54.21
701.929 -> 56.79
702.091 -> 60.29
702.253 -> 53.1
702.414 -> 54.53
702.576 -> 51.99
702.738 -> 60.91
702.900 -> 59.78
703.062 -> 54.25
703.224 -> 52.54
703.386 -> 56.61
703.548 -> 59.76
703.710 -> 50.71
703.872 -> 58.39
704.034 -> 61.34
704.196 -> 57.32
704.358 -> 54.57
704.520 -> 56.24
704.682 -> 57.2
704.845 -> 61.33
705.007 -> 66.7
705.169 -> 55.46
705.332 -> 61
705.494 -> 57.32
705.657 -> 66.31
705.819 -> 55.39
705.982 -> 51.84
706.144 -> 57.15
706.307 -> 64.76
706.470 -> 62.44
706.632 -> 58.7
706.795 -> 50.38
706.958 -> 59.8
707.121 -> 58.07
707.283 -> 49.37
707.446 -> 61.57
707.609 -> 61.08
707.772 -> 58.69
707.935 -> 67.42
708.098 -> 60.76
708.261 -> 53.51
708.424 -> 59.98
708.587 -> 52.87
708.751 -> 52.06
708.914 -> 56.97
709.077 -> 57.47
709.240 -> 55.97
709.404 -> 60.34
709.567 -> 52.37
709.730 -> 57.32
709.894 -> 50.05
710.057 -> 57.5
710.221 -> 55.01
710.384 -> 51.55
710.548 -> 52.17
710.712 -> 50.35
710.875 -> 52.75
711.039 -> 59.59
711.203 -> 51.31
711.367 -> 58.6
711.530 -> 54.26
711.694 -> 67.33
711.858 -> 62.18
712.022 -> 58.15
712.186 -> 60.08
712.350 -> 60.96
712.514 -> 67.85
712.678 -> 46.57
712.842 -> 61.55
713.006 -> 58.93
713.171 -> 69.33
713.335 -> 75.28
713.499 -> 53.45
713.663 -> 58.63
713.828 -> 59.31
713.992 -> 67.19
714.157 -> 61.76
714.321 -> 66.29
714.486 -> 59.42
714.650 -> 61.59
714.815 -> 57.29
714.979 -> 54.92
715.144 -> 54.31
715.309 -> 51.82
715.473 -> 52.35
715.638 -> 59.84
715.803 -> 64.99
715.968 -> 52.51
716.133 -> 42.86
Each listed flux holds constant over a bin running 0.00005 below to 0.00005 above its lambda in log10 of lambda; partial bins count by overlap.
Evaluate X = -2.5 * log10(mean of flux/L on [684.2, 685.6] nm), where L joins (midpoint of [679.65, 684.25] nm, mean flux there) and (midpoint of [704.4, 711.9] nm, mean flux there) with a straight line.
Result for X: 0.26 mag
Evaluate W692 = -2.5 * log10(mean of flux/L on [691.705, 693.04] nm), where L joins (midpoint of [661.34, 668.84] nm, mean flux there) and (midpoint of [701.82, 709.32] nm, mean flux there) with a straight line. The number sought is 0.09 mag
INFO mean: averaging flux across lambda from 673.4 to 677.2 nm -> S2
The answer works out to 51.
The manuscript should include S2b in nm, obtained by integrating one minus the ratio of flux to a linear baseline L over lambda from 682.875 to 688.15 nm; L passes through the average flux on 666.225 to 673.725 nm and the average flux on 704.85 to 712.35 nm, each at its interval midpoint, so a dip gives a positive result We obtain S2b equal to 0.60 nm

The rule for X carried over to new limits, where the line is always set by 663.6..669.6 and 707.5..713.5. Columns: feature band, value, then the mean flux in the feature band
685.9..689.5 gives 0.06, 49.5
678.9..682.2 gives 0.02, 49.4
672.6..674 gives 0.03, 47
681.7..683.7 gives 0.03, 49.4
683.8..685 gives 0.29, 39.2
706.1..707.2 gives -0.03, 58.8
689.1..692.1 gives 0.10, 48.1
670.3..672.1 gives -0.05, 50.2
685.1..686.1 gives 0.29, 39.5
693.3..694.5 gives -0.03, 55.3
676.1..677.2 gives -0.02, 50.1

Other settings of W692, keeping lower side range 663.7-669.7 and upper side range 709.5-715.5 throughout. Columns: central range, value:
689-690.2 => 0.043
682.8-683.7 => 0.103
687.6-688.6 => 0.049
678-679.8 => -0.105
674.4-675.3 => 0.021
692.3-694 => 0.041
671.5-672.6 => -0.079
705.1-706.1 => -0.027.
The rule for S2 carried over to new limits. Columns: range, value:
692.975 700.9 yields 53.9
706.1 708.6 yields 58.7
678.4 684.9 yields 48.2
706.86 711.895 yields 56.6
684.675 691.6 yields 46.7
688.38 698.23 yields 50.8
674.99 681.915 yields 50.7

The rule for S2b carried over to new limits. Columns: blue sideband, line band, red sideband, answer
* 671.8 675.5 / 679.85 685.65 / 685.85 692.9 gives 0.414 nm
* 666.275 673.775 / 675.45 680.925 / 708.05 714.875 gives -0.118 nm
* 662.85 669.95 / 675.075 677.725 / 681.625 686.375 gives -0.302 nm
